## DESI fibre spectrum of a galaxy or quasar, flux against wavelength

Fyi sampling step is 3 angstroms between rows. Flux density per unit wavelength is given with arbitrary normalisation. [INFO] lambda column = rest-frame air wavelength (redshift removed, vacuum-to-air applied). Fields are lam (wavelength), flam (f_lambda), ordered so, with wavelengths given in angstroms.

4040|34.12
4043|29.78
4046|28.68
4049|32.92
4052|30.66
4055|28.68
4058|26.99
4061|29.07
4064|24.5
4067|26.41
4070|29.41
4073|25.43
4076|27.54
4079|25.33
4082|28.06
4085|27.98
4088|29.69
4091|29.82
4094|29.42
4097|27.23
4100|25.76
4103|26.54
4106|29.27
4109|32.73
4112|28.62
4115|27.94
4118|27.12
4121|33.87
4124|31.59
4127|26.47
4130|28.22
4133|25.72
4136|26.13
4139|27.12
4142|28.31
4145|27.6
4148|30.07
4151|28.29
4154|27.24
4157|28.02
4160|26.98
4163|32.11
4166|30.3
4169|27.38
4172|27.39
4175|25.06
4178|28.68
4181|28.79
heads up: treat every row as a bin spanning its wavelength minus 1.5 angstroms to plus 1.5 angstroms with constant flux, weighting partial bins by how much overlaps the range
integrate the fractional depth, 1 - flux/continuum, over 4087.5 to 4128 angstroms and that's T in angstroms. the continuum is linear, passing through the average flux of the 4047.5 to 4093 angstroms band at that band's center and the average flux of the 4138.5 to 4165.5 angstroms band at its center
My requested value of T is -0.97 angstroms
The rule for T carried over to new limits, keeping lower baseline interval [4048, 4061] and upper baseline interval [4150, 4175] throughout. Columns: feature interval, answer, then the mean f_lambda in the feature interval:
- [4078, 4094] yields 0.5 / 28.4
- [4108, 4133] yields -0.4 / 29.3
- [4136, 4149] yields 0.3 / 28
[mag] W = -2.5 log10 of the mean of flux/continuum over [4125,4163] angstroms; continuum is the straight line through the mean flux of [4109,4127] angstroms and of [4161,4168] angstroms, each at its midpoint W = 0.09 mag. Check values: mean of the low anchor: 29.8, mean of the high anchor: 30.6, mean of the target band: 27.7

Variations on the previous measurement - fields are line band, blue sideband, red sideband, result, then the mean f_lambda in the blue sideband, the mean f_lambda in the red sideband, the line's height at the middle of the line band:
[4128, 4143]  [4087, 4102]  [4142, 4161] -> 0.043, 28.3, 28.1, 28.1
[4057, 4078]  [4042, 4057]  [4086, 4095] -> 0.108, 30.1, 29.6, 29.8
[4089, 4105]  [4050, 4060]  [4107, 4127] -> 0.068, 29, 30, 29.7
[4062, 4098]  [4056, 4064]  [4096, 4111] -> 0.010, 27.4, 28.4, 27.8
